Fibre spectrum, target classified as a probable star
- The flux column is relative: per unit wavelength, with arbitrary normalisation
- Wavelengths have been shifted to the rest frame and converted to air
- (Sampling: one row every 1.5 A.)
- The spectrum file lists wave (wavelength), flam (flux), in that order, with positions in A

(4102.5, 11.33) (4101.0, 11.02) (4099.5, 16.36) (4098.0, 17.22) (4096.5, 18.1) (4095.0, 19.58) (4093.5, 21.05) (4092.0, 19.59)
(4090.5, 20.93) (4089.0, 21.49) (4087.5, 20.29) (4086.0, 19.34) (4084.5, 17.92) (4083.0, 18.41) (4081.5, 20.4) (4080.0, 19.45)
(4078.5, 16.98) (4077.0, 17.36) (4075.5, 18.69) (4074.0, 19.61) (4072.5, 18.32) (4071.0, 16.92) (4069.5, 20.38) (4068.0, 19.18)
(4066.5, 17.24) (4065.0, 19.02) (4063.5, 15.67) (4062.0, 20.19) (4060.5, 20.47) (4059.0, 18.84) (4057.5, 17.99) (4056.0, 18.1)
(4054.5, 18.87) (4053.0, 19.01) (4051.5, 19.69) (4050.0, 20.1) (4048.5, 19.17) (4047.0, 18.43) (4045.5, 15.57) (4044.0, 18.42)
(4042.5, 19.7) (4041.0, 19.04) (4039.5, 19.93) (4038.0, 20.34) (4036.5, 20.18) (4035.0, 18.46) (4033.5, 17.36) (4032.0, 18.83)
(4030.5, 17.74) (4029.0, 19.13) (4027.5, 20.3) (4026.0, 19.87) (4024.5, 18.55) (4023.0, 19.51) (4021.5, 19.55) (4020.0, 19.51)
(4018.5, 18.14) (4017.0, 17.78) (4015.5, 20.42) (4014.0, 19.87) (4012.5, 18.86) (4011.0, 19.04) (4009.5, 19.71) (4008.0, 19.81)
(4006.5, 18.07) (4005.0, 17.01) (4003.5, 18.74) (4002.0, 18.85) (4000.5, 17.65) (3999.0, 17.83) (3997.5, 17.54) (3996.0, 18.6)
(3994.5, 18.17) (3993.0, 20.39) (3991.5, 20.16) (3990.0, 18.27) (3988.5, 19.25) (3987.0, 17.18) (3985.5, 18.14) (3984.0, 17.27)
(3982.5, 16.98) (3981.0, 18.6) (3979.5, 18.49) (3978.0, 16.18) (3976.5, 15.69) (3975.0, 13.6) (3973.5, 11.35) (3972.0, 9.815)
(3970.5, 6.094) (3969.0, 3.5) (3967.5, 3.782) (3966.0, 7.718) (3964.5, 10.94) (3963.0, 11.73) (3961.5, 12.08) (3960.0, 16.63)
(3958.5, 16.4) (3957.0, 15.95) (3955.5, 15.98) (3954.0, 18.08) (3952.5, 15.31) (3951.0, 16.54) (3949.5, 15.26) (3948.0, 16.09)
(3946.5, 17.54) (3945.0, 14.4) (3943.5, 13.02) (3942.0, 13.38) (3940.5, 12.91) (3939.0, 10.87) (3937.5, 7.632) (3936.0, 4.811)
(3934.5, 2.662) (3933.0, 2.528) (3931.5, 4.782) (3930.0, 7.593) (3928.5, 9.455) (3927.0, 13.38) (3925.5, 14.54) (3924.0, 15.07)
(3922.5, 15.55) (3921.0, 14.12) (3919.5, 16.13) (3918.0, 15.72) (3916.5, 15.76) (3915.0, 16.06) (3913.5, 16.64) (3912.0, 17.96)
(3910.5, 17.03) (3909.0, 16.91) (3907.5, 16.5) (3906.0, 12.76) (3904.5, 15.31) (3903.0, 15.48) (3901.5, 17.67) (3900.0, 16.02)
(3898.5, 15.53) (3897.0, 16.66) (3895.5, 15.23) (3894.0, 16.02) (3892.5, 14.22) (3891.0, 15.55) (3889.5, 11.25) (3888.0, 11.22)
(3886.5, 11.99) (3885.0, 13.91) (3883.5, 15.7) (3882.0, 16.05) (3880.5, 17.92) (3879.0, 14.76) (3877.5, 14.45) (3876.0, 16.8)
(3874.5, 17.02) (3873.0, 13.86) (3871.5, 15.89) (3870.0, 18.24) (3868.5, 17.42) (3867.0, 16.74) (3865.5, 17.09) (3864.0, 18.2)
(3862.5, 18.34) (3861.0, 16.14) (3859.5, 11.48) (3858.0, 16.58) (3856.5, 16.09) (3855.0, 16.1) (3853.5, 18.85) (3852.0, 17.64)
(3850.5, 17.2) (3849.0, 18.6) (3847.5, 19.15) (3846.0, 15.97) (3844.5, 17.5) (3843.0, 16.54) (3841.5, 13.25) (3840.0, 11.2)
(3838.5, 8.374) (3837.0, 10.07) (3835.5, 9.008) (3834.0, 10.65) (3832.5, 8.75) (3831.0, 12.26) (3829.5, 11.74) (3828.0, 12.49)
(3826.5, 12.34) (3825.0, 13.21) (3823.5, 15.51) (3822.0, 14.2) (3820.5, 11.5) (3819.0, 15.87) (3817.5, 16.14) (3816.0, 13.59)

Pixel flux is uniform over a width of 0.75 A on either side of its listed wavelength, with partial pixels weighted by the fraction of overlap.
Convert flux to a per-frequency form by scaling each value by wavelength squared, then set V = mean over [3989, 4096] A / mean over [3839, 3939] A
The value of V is 1.40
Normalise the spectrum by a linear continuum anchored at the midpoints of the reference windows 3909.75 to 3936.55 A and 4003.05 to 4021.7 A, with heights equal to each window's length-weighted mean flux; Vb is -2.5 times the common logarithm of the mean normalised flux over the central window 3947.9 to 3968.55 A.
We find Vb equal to 0.10 mag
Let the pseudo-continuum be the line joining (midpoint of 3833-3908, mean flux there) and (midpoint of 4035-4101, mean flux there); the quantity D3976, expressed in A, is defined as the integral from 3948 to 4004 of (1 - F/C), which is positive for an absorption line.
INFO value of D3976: 6.3 A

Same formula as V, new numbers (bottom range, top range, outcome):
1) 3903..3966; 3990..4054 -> 1.47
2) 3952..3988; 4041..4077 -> 1.43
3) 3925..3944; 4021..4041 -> 2.26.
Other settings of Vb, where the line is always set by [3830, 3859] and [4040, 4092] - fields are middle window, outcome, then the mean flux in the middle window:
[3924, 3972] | 0.40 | 11.4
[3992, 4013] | -0.06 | 18.6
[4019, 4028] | -0.09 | 19.5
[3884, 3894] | 0.15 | 13.3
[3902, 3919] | -0.02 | 16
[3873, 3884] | -0.06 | 16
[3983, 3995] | -0.08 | 18.6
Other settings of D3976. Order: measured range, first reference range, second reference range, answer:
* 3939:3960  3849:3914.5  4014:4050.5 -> 2.4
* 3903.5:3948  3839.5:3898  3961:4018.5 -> 8.5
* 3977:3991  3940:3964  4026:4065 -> -1.2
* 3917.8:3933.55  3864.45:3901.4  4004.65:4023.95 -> 4.6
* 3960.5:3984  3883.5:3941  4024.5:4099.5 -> 5.4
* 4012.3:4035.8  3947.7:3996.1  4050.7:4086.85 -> -3.0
